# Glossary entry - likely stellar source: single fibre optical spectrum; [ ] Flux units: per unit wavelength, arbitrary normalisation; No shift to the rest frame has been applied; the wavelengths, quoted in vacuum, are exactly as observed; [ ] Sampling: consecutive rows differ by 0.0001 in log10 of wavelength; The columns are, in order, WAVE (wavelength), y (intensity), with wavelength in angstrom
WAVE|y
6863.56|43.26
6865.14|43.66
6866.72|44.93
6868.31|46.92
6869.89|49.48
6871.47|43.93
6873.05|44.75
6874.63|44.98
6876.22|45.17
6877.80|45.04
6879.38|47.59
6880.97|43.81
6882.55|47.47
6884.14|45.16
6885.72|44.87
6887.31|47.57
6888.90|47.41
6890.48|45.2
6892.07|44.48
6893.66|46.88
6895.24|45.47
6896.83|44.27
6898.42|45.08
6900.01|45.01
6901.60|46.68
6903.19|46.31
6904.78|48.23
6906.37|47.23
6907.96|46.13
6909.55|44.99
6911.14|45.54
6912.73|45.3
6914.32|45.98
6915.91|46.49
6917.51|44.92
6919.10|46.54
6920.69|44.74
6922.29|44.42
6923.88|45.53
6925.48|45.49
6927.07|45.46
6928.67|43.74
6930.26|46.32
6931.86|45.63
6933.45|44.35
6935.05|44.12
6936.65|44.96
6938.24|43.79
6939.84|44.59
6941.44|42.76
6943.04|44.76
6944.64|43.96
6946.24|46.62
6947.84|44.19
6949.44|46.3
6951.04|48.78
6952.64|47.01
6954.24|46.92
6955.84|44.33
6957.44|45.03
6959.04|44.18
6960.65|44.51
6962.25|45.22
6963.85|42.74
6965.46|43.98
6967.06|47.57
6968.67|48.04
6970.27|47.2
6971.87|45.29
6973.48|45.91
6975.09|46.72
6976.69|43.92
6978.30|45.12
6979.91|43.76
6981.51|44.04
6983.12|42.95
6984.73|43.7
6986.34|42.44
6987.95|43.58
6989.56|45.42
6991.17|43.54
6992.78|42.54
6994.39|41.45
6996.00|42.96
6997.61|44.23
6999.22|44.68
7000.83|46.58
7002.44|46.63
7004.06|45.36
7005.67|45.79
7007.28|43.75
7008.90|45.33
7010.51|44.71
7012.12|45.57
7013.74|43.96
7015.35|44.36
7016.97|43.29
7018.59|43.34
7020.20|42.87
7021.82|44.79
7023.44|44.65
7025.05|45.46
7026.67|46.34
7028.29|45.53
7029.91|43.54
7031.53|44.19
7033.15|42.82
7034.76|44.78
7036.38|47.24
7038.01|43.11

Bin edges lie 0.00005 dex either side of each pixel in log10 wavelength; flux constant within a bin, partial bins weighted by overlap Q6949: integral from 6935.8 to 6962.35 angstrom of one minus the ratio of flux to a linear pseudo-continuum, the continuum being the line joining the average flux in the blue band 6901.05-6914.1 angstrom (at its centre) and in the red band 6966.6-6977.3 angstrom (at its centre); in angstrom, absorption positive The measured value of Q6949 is 0.7 angstrom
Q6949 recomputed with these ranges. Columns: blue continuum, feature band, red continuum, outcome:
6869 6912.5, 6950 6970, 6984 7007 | -0.43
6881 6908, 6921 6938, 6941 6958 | 0.29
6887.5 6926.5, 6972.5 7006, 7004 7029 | 0.46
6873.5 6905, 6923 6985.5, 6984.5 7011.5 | -0.31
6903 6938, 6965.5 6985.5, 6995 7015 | -0.07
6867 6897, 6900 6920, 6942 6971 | -0.17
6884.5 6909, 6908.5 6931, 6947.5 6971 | 0.26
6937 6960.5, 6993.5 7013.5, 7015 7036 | -0.05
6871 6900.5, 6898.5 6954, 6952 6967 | -0.34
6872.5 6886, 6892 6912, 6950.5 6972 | -0.16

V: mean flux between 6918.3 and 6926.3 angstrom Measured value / 45.4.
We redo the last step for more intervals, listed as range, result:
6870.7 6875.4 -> 44.6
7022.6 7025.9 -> 45.1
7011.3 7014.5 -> 44.8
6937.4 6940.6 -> 44.3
